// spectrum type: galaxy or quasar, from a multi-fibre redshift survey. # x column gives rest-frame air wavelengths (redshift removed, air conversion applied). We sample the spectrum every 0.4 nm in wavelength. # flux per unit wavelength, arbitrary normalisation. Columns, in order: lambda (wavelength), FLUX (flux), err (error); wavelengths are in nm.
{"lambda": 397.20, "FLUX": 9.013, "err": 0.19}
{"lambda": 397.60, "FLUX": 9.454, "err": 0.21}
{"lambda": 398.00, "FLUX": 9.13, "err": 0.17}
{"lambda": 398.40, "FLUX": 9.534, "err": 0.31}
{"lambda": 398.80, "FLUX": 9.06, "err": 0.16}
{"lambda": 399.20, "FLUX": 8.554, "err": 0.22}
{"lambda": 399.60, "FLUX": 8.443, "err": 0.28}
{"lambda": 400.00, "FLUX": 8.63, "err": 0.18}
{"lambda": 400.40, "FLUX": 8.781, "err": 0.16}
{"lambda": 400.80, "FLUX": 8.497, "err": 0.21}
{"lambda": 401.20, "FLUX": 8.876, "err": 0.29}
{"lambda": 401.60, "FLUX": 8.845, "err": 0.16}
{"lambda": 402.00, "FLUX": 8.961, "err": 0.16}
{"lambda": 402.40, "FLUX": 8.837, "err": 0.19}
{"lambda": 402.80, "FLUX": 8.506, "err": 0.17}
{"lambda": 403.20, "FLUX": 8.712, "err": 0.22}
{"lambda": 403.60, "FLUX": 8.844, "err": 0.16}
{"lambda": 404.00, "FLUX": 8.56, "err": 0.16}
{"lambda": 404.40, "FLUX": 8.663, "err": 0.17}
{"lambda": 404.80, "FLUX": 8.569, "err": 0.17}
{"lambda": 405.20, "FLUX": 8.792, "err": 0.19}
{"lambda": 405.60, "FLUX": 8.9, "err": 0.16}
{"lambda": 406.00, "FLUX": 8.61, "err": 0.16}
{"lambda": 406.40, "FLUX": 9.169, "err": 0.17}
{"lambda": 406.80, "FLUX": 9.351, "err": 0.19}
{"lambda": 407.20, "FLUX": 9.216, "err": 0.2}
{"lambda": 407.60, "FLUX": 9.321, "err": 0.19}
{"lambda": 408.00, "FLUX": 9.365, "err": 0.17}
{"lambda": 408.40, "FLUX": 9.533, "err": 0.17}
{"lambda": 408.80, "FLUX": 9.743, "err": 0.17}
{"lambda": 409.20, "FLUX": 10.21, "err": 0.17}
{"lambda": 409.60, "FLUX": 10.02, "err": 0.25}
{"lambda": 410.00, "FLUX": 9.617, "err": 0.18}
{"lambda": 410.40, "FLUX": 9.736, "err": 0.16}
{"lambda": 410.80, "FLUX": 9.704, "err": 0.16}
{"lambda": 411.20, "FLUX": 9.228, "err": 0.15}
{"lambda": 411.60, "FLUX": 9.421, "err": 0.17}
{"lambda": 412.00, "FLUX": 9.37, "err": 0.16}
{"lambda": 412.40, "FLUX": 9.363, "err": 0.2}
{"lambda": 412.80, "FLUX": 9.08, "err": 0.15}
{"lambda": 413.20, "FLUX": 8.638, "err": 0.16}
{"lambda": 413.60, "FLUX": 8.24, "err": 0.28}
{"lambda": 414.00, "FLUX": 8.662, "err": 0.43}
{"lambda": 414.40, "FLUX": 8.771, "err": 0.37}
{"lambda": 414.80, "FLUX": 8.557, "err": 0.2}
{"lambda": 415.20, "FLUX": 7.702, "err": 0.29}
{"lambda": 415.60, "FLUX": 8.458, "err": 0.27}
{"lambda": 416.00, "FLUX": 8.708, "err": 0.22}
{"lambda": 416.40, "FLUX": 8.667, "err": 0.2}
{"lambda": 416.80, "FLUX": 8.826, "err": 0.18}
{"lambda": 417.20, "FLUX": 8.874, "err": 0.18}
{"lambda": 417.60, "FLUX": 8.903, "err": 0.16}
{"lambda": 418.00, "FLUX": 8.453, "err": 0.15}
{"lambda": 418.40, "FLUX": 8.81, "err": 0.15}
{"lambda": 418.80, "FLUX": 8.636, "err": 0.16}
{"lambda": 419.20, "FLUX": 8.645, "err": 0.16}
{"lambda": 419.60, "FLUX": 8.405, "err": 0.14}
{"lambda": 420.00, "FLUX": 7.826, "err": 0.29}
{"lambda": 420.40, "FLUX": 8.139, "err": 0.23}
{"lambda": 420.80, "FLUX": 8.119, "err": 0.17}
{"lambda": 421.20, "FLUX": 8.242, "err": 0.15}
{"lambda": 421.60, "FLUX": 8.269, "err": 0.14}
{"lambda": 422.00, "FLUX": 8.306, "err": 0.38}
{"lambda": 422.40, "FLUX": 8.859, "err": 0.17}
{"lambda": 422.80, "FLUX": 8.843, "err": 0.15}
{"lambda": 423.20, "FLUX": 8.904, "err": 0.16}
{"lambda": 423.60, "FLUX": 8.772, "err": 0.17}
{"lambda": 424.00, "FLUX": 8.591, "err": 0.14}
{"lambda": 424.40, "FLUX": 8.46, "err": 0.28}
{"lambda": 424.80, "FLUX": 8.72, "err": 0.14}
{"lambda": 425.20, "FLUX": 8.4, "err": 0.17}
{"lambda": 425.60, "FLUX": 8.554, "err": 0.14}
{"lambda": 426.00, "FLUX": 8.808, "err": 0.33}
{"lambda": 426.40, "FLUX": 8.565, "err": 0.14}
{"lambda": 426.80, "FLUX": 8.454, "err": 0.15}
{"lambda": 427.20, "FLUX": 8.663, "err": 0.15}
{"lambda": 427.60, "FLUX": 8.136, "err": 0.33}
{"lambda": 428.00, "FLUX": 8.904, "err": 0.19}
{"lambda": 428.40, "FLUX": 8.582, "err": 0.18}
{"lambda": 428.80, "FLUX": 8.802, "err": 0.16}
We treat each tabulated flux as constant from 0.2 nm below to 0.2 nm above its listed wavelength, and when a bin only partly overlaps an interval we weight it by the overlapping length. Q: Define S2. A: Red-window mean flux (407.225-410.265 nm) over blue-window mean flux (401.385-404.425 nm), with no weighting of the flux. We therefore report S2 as 1.10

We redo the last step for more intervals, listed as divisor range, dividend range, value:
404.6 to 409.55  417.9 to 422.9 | 0.91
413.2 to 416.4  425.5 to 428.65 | 1.01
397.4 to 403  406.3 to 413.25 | 1.07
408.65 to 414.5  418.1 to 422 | 0.89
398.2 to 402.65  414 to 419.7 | 0.98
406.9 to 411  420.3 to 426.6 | 0.89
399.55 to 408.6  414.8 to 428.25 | 0.96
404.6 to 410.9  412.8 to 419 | 0.92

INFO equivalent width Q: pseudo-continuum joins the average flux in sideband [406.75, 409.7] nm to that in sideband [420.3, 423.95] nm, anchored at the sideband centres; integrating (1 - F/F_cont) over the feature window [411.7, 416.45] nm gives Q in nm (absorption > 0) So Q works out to 0.228 nm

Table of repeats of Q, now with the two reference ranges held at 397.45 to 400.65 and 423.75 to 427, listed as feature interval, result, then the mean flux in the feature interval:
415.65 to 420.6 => 0.058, 8.57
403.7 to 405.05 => 0.036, 8.62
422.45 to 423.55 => -0.032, 8.86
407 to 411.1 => -0.392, 9.64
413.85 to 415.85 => 0.066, 8.43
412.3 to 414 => -0.008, 8.78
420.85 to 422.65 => 0.045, 8.41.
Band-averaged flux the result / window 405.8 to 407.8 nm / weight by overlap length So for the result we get 9.13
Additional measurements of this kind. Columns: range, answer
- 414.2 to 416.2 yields 8.44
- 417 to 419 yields 8.74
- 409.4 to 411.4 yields 9.66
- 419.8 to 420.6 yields 7.98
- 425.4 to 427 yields 8.6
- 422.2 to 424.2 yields 8.79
